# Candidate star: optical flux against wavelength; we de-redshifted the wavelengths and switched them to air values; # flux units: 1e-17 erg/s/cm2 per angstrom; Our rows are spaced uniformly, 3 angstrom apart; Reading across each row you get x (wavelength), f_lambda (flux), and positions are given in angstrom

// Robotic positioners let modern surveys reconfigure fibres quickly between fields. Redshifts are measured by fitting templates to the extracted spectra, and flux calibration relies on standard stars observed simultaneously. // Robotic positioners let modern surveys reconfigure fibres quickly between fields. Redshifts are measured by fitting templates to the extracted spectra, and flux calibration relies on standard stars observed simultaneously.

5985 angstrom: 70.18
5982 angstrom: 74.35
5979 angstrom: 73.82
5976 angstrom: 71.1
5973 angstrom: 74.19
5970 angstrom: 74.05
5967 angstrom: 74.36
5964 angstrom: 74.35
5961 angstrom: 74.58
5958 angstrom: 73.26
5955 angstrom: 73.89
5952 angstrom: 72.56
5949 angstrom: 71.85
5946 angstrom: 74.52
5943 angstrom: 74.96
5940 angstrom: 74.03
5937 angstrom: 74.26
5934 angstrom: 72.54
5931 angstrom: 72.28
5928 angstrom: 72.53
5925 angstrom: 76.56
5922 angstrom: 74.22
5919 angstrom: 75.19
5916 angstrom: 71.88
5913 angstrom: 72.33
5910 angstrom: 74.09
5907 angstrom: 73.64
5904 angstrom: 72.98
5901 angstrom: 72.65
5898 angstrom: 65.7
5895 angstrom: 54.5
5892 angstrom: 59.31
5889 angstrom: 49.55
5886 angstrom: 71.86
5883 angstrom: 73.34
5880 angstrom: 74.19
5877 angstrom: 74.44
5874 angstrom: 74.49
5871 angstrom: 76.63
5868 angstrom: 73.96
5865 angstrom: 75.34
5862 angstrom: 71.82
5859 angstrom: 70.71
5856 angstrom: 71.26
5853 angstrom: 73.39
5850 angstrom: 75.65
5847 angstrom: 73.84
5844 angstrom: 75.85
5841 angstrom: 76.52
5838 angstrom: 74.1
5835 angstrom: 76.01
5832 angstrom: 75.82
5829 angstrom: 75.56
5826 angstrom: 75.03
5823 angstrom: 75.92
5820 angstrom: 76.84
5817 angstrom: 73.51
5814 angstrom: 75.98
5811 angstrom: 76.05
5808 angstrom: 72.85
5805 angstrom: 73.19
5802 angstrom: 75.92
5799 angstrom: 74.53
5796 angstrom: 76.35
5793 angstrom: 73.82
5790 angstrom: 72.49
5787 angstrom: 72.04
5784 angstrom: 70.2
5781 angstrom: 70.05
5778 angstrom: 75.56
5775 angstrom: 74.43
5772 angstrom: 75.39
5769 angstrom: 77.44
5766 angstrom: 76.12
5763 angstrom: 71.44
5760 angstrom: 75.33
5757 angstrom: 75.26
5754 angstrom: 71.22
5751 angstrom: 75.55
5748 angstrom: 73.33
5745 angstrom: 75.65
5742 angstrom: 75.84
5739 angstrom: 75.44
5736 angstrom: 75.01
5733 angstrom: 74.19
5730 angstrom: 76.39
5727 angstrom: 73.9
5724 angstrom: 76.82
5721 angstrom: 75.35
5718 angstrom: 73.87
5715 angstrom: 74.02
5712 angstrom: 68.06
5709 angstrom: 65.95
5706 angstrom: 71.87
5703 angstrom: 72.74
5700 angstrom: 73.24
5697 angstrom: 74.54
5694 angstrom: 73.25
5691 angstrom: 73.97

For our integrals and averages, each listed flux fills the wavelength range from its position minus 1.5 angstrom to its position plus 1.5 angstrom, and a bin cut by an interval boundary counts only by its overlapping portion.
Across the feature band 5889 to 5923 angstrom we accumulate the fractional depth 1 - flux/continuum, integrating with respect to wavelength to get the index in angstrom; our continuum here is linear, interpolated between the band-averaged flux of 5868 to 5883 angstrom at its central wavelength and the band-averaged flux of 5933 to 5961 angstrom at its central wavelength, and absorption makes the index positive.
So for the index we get 2.51 angstrom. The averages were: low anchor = 74.7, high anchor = 73.6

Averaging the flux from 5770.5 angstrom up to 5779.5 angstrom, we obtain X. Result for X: 75.1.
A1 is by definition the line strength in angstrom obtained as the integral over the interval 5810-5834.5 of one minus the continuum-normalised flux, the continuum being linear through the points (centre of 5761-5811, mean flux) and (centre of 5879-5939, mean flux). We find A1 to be -0.93 angstrom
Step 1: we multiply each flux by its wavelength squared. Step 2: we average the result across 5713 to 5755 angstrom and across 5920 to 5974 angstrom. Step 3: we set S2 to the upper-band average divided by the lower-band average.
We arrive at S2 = 1.06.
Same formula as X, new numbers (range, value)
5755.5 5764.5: 74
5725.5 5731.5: 75.1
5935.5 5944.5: 74.4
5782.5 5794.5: 72.1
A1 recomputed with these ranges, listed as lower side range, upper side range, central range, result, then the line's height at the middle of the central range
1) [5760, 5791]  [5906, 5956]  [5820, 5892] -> 0.54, 73.6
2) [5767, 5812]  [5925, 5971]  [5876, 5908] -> 2.84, 73.8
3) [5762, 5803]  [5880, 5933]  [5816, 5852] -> -1.58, 72.2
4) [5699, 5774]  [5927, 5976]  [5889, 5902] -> 2.22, 73.7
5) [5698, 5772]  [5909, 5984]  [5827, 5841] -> -0.32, 73.8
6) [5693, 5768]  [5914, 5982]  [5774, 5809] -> 0.15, 73.8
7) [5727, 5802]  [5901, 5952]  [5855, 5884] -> 0.06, 73.8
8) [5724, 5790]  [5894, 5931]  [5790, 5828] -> -0.78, 73.4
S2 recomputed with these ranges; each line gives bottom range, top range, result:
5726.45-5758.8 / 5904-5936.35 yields 1.05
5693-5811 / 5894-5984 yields 1.05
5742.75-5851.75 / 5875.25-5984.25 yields 1.01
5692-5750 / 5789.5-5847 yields 1.05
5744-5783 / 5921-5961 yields 1.05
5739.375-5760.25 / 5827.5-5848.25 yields 1.04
